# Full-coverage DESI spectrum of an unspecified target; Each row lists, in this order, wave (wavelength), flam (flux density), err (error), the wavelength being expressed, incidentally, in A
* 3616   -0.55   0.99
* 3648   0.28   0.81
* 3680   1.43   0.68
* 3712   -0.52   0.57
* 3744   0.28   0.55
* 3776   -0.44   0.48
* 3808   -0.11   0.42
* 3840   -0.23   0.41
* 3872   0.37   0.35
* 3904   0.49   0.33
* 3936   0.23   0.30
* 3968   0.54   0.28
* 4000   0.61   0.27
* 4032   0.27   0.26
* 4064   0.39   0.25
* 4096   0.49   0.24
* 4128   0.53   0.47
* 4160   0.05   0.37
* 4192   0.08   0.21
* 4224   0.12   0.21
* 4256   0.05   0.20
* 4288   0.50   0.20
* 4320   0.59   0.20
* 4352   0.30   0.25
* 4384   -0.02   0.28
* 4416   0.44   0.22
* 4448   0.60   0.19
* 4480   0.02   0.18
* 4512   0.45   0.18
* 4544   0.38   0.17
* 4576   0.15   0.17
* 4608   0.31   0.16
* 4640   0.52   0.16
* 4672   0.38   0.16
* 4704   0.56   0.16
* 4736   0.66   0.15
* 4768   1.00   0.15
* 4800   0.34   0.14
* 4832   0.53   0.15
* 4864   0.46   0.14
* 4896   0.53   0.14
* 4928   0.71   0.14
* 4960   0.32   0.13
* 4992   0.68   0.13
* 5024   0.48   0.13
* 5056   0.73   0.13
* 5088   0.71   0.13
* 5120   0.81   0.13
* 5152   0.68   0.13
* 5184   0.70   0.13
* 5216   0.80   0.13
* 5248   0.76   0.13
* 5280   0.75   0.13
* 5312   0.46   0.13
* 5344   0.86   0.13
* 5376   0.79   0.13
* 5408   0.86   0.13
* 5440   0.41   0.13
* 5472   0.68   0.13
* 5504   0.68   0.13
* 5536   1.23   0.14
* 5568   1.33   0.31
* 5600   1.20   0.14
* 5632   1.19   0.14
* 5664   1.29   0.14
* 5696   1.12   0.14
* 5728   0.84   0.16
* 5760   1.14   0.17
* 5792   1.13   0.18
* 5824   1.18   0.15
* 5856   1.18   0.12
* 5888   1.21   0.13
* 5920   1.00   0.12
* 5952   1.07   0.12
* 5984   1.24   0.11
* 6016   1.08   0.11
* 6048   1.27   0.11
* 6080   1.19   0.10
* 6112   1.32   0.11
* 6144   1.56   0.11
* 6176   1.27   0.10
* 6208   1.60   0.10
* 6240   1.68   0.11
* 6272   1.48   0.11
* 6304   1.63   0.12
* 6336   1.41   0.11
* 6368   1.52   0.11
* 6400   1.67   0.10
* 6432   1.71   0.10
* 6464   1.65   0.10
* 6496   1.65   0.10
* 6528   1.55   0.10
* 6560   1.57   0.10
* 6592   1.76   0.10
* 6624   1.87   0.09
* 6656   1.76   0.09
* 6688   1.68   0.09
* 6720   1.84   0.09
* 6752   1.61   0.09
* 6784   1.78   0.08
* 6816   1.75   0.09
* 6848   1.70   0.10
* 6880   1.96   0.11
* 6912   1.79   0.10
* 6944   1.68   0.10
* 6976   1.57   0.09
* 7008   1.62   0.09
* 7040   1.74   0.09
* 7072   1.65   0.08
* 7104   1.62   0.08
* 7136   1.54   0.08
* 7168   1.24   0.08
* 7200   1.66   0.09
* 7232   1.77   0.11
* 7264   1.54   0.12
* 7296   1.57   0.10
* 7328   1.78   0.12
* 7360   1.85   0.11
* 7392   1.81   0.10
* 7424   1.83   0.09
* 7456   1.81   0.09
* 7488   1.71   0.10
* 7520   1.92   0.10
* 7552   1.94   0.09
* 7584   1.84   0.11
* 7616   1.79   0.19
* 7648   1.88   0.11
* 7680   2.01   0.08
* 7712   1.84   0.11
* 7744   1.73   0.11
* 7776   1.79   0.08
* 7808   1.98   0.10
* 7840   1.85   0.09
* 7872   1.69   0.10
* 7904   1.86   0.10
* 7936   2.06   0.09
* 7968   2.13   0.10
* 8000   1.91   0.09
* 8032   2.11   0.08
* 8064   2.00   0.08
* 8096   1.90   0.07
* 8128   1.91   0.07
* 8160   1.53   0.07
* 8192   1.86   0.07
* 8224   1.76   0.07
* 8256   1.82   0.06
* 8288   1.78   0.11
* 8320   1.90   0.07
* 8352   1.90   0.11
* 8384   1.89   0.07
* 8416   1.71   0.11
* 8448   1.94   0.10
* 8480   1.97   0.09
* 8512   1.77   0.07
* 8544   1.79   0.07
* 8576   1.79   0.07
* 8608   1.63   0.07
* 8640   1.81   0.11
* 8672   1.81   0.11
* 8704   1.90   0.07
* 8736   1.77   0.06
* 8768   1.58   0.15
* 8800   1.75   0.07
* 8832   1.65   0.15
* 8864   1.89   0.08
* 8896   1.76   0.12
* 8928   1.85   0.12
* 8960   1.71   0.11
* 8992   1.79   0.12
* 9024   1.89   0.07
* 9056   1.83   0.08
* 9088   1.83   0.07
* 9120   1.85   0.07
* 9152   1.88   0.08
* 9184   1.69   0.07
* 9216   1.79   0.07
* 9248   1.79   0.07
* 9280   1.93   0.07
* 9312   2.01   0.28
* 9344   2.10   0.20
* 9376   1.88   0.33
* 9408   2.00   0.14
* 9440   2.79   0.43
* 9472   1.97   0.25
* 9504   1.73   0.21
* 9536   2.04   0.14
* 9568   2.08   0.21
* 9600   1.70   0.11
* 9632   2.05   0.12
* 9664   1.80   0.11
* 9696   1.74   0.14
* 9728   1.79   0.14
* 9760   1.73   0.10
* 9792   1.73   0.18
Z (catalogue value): 0.38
